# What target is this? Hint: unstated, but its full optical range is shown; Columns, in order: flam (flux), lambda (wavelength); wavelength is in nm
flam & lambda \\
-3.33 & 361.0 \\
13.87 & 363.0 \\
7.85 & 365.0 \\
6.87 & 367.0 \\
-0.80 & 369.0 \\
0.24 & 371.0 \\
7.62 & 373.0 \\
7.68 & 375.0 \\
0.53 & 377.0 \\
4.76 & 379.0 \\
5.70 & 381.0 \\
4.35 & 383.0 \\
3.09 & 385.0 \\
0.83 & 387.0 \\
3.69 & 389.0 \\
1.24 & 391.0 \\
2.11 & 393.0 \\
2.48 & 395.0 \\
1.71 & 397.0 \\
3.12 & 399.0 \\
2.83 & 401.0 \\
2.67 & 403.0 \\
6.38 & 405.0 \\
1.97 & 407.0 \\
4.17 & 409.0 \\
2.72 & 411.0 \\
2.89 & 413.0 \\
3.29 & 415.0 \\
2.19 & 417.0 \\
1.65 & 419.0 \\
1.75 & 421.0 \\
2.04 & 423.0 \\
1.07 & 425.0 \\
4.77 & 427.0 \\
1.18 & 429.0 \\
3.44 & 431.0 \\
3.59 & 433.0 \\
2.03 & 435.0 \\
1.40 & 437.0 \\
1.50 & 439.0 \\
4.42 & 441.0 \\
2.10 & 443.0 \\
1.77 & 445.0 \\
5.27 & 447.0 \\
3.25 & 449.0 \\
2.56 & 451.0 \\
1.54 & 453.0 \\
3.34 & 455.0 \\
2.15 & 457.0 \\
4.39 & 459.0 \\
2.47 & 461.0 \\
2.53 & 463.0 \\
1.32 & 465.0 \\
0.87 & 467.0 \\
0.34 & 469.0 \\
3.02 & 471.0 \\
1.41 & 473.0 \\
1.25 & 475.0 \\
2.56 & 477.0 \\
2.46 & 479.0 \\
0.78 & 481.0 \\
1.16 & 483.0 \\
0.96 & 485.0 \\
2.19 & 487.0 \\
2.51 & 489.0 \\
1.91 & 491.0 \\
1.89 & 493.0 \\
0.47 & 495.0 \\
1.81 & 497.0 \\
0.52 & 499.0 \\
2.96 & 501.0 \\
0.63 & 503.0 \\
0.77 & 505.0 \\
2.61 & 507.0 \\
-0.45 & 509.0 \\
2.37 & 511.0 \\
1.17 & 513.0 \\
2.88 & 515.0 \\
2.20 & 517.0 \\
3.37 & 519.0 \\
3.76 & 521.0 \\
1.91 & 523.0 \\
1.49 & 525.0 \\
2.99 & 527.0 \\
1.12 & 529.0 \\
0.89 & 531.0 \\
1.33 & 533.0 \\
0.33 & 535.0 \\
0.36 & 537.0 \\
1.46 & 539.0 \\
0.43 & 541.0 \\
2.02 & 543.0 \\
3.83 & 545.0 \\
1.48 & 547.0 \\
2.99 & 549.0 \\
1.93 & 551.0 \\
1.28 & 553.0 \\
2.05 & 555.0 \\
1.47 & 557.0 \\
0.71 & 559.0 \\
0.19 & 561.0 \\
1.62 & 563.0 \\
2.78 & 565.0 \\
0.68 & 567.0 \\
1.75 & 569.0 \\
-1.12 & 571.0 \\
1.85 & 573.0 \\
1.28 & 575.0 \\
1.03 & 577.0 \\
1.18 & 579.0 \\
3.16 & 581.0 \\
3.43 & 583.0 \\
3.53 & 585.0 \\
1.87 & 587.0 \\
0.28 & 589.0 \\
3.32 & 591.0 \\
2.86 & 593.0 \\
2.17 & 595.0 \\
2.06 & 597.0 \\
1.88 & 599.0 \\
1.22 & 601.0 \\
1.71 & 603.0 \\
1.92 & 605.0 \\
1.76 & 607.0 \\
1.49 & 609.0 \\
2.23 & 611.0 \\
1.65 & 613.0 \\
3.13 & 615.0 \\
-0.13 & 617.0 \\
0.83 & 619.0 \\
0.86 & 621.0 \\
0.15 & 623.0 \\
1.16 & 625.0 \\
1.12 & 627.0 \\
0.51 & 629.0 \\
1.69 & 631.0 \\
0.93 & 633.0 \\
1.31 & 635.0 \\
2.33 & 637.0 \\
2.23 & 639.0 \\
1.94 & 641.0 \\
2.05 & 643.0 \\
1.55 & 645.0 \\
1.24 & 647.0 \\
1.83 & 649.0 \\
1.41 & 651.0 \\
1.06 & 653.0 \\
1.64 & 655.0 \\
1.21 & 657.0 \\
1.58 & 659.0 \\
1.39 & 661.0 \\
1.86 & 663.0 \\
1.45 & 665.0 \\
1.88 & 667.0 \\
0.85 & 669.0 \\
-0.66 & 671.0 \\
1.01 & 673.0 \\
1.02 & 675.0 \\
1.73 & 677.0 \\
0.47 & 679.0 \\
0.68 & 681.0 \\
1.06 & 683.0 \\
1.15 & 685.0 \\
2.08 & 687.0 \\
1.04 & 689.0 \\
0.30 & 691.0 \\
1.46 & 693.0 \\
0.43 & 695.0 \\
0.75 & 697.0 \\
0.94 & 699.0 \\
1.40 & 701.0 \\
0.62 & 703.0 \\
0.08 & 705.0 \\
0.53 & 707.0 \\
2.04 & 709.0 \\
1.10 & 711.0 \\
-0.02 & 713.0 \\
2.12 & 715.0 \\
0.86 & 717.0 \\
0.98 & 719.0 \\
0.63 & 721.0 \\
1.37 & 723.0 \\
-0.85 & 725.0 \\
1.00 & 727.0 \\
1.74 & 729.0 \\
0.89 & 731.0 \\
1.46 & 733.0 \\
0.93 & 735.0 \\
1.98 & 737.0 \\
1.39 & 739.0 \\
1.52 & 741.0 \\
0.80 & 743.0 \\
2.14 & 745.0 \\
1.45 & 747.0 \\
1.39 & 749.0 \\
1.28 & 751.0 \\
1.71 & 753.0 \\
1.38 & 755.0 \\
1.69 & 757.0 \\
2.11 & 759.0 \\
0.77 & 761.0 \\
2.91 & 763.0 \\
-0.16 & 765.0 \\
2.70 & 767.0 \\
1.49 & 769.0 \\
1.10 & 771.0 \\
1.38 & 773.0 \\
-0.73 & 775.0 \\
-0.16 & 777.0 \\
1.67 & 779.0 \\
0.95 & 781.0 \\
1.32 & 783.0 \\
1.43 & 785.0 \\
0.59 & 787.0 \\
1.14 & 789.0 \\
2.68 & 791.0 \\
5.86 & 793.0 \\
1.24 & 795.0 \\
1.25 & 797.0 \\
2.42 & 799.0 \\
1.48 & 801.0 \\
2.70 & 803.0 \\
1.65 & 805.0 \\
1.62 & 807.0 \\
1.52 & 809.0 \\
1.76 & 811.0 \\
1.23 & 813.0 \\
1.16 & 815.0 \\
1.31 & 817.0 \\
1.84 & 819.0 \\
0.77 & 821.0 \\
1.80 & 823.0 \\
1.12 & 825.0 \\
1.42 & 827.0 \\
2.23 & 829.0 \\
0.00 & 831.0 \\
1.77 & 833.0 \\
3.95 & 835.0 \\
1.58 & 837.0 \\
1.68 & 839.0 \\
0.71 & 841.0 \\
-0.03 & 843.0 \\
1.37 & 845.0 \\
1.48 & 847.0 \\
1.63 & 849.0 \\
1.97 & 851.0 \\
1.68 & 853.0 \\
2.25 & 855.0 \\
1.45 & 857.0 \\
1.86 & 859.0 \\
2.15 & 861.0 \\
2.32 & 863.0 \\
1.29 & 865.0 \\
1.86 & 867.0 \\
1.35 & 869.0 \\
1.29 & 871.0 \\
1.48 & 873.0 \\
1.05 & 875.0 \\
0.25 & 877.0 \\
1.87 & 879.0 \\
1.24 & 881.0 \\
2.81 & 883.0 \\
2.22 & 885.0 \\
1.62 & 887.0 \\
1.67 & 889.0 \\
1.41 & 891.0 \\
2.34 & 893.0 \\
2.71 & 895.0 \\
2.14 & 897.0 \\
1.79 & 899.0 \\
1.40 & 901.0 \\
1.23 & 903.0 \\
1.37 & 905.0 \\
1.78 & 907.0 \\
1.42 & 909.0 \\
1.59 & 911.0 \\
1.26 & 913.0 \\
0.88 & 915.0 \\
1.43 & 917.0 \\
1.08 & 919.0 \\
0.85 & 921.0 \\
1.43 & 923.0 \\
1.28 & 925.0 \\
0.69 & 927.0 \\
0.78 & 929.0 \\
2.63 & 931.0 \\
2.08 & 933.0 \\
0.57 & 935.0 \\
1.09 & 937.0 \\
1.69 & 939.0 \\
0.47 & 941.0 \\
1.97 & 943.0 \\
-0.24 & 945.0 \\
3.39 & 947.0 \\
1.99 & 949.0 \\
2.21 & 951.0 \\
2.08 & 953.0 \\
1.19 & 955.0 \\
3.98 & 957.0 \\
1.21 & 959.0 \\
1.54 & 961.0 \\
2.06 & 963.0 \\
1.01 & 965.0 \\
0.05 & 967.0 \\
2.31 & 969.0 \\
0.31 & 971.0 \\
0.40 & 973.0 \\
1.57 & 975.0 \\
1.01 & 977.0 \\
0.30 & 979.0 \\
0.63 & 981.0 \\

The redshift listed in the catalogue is 1.13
